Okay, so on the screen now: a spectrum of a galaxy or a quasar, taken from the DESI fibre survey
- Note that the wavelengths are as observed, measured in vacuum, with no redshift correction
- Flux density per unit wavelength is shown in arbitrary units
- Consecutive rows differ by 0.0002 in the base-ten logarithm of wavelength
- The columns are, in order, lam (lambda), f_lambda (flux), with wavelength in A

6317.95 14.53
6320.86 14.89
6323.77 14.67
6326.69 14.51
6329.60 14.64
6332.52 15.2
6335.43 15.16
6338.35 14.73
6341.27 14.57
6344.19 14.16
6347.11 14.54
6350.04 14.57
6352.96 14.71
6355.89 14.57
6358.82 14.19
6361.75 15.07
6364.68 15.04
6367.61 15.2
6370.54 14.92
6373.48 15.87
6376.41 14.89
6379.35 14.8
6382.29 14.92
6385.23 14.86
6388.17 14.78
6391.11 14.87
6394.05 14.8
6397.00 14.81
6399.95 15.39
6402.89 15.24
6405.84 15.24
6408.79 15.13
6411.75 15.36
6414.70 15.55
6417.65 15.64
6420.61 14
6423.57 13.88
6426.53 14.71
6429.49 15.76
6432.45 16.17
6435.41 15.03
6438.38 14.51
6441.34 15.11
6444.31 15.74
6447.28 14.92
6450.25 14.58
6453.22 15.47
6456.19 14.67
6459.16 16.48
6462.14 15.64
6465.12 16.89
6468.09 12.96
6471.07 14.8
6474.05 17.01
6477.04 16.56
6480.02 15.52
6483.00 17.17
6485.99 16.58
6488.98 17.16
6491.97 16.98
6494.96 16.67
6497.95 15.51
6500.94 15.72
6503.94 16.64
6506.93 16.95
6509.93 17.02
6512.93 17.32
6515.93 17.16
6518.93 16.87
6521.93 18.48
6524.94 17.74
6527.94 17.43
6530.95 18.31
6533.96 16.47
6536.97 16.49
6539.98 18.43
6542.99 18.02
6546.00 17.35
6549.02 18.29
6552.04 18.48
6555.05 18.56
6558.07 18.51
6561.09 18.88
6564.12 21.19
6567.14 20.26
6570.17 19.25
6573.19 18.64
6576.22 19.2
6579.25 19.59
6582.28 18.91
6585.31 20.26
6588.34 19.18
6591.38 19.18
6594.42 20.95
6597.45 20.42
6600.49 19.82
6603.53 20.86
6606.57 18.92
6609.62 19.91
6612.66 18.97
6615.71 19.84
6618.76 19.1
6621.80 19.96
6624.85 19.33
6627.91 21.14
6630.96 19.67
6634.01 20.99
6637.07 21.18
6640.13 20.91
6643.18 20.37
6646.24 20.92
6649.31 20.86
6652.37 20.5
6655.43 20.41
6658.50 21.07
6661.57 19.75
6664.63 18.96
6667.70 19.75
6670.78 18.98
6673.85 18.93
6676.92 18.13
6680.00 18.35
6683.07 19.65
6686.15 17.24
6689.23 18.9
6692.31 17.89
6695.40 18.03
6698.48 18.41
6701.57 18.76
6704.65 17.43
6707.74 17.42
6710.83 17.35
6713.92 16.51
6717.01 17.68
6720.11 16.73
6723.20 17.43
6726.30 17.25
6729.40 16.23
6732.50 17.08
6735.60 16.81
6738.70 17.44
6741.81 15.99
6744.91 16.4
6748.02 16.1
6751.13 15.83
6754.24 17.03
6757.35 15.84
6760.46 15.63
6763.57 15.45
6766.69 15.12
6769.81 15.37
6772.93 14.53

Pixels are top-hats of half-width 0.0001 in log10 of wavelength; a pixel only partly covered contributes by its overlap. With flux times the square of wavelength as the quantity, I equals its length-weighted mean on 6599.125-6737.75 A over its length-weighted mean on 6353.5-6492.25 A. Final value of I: 1.34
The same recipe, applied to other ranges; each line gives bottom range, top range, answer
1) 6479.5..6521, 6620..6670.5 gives 1.27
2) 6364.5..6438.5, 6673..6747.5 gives 1.28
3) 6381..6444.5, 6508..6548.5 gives 1.20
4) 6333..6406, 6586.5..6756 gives 1.38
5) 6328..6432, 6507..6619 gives 1.33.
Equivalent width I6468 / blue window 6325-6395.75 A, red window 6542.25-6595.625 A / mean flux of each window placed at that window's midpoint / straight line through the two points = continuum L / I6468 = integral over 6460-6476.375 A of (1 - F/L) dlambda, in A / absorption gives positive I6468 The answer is 1.4 A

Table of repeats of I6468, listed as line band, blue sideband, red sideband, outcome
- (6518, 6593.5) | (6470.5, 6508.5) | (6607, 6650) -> -1.51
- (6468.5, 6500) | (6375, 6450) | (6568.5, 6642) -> 1.05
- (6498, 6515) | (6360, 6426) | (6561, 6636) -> 0.98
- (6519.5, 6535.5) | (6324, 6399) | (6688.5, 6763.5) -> -1.83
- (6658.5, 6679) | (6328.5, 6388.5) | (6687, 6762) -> -3.02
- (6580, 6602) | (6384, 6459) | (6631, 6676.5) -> -1.18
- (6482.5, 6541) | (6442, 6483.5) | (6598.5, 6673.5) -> -0.74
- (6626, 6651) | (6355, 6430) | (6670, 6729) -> -4.92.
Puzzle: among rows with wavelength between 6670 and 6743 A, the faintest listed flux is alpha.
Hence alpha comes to 15.99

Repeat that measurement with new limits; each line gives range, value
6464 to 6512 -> 12.96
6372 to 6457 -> 13.88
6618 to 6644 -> 19.1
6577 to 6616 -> 18.91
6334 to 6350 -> 14.16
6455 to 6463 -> 14.67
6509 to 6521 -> 16.87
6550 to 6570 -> 18.48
